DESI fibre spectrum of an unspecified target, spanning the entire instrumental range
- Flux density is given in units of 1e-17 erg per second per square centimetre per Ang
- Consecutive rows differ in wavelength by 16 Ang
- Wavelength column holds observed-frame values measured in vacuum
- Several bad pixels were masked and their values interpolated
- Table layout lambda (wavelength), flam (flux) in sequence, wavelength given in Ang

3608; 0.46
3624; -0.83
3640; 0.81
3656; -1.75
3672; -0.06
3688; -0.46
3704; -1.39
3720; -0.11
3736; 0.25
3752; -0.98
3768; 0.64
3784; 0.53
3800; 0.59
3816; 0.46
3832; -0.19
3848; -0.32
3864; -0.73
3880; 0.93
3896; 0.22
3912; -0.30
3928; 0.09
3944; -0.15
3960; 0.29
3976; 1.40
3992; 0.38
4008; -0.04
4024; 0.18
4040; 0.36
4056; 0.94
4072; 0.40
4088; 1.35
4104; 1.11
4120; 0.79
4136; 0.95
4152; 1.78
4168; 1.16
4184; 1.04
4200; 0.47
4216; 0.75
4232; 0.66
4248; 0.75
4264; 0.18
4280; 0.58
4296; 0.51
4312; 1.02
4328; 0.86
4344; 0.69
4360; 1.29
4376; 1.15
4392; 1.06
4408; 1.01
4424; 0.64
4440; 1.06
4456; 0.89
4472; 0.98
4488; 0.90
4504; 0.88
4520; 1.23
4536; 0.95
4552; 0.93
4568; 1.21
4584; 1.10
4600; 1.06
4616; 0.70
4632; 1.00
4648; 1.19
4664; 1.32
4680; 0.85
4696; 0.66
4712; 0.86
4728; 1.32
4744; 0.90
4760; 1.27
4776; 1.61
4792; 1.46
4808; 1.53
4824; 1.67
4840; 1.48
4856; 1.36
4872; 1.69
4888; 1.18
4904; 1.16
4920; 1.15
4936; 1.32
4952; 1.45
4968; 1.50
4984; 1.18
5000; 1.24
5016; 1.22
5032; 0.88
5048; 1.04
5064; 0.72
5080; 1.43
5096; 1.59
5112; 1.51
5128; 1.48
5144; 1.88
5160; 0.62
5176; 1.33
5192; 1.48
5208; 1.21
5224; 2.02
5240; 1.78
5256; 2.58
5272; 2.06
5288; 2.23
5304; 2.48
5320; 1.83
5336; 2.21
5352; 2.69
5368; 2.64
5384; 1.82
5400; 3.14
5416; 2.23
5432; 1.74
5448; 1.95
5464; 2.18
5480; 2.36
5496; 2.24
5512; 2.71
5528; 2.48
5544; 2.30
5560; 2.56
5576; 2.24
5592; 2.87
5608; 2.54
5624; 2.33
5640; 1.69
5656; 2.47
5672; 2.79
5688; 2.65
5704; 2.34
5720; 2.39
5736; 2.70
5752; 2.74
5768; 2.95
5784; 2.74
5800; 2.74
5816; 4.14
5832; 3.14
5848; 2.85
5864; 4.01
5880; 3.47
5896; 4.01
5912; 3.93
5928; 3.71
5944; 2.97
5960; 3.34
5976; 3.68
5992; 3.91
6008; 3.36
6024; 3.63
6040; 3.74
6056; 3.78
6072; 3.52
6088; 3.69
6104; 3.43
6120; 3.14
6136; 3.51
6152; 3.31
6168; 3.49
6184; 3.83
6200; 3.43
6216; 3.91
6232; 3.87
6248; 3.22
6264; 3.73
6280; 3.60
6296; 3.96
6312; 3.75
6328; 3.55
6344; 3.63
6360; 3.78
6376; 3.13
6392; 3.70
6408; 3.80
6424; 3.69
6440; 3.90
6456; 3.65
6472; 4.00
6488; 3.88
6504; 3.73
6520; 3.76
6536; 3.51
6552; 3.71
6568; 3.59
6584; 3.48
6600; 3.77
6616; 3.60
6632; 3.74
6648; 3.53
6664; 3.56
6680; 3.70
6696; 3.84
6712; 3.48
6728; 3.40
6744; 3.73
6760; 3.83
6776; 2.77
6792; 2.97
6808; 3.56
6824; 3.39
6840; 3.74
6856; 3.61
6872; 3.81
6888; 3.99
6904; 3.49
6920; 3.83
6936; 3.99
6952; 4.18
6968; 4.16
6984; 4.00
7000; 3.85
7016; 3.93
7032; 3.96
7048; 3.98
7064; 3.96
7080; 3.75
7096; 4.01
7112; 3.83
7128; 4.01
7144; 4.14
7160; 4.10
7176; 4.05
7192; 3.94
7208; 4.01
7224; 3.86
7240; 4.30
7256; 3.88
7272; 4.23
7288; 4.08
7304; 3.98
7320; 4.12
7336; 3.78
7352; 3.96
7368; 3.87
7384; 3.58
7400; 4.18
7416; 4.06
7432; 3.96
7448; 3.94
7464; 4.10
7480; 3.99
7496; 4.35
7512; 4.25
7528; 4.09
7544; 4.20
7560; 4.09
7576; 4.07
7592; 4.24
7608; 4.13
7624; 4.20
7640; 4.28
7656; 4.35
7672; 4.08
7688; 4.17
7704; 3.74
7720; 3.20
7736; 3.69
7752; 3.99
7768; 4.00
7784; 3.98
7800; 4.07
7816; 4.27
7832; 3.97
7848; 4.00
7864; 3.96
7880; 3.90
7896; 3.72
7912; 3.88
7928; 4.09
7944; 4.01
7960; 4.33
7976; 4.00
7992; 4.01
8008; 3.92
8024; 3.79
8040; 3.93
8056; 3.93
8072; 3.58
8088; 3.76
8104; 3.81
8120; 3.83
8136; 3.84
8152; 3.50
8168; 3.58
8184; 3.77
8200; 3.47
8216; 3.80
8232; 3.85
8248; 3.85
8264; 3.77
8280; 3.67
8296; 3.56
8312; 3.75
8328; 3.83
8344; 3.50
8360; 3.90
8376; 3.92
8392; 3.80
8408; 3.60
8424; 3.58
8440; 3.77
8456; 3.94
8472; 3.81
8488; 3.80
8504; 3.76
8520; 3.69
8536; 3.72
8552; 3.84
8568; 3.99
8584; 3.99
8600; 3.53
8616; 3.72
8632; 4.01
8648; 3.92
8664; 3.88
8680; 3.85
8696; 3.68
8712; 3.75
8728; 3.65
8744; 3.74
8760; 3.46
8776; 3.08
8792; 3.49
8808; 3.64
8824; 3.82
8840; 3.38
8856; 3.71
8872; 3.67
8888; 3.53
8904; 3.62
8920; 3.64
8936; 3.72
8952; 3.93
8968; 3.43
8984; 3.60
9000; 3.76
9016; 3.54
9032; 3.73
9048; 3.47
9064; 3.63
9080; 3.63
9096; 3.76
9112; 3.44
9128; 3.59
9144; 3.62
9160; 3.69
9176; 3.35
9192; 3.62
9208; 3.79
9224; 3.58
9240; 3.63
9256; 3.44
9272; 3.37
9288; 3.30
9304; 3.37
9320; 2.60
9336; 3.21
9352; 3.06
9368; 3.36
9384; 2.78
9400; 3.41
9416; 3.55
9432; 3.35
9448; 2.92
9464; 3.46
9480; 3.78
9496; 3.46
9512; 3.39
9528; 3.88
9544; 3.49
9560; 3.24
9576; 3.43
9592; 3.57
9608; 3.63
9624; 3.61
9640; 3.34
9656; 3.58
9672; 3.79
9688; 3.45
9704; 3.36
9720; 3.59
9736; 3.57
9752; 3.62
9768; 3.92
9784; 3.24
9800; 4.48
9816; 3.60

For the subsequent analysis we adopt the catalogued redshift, 0.310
